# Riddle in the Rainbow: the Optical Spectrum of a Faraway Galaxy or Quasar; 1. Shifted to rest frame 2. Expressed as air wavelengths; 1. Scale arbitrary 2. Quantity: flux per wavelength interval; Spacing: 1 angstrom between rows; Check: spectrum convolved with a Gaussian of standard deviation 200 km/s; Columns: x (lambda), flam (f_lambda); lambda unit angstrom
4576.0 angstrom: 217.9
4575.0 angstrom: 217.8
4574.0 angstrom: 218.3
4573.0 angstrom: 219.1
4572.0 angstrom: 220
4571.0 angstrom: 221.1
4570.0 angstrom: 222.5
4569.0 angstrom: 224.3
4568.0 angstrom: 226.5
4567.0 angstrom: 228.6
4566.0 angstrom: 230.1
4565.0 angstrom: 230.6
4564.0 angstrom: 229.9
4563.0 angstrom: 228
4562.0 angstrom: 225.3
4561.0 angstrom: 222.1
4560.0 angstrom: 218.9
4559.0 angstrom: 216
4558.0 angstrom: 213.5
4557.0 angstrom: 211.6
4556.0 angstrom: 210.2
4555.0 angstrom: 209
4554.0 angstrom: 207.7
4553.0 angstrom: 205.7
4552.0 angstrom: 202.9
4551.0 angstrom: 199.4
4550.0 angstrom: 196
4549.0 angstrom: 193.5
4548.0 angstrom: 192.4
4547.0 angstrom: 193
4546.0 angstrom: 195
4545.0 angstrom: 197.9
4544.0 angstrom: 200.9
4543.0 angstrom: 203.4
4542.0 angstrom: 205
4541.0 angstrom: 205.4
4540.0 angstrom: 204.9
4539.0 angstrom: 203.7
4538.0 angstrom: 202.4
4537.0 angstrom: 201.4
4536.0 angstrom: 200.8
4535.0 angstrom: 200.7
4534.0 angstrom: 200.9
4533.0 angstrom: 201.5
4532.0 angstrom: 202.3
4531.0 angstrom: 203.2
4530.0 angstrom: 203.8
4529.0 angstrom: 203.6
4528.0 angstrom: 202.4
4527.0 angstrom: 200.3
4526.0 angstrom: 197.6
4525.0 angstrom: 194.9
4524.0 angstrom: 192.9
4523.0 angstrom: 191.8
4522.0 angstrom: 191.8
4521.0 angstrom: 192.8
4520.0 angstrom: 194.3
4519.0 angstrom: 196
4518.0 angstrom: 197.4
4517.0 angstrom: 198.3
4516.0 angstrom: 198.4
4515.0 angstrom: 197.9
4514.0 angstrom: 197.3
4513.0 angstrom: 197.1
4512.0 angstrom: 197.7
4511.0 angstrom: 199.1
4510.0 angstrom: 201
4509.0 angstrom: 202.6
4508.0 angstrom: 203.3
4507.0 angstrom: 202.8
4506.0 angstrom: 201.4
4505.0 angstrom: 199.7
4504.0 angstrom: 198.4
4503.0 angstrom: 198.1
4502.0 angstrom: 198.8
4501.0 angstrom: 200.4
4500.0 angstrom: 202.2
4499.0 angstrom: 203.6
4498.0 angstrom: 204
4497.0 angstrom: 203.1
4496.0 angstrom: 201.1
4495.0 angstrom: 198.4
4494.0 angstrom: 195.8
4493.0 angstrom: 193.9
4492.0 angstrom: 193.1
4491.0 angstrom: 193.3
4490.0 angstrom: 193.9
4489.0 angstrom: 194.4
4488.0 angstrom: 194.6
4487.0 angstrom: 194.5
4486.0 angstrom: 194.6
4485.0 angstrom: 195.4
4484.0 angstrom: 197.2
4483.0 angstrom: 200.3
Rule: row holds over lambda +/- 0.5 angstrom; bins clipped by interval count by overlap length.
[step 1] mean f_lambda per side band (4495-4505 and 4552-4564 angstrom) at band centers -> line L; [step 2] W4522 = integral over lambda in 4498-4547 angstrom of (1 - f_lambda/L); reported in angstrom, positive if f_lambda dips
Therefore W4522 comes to 1.6 angstrom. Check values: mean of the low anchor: 201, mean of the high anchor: 215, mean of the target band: 200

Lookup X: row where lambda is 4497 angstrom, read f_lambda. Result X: 203.1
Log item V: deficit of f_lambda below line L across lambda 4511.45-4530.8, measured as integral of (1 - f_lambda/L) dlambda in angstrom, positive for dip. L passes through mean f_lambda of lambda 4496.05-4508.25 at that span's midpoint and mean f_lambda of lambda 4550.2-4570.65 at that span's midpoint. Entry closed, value 0.88 angstrom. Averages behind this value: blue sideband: 201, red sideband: 218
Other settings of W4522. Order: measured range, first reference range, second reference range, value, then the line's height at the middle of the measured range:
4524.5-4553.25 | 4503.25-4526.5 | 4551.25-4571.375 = 1.1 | 209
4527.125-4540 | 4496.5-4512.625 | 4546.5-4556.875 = -0.1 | 201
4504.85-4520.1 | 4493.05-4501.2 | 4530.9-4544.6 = 0.2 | 201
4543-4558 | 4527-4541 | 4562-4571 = 0.9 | 215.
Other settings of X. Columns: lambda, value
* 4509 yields 202.6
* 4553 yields 205.7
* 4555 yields 209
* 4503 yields 198.1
